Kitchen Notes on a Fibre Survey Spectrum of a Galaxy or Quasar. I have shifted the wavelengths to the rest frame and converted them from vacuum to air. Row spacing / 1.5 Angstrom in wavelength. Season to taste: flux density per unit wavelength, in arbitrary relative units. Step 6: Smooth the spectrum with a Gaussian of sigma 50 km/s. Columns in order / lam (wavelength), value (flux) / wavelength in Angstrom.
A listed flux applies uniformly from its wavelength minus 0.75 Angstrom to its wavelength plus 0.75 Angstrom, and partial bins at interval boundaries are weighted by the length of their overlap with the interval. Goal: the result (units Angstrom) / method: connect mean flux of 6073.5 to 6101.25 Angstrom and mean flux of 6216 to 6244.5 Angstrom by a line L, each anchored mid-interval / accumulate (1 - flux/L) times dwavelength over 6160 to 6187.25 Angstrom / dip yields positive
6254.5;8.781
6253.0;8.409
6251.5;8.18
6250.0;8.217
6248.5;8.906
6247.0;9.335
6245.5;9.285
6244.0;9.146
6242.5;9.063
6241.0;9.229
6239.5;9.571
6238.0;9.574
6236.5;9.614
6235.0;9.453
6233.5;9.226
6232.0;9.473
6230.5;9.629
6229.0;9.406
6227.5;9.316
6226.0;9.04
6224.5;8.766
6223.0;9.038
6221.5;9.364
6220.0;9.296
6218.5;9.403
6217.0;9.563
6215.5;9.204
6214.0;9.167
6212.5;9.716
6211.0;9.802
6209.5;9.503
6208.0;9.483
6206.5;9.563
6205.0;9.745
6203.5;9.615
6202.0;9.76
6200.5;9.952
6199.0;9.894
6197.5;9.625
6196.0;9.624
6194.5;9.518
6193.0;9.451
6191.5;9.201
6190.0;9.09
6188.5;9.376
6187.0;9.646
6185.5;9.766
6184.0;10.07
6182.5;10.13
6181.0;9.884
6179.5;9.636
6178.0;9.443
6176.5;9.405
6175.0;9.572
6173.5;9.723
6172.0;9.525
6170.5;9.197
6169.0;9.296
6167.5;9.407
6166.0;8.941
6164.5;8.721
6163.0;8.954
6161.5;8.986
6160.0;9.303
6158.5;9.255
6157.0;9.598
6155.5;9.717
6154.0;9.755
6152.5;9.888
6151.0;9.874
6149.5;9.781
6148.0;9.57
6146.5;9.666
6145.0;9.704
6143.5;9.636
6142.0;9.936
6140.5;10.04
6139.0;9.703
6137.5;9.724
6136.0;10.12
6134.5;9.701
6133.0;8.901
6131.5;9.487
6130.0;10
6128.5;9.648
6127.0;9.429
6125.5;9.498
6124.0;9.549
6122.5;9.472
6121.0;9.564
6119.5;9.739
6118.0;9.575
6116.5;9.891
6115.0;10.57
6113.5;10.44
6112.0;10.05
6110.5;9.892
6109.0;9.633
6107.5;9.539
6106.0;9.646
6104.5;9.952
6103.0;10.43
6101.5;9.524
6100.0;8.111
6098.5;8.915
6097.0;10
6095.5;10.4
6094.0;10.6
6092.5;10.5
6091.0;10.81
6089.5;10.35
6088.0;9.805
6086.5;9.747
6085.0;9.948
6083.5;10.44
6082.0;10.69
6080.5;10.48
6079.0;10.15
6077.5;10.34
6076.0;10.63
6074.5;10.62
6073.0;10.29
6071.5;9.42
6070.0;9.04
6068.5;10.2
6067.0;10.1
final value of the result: 0.5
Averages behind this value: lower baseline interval 10.1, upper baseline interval 9.33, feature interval 9.45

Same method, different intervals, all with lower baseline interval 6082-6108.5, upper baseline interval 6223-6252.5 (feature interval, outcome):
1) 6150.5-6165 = 0.3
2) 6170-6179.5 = 0.0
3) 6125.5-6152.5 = 0.0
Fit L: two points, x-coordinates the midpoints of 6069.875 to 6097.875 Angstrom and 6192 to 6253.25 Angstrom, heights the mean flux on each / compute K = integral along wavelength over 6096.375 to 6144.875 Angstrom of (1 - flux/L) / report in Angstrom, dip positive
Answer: 1.50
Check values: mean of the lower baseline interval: 10.2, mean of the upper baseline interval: 9.35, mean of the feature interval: 9.7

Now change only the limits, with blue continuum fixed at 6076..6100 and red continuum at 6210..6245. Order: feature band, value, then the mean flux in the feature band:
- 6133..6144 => 0.1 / 9.78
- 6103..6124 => 0.3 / 9.85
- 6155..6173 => 0.9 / 9.24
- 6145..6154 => 0.0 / 9.75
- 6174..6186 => -0.1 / 9.74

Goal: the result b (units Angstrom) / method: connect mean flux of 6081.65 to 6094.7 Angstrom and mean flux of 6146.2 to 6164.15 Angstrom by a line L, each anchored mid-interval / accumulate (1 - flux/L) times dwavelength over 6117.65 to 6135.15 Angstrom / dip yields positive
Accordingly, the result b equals 0.5 Angstrom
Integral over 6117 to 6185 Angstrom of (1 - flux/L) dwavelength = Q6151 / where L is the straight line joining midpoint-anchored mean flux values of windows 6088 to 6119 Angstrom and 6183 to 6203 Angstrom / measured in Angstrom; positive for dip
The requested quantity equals 1.4 Angstrom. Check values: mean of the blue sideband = 9.94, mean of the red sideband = 9.62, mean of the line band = 9.57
